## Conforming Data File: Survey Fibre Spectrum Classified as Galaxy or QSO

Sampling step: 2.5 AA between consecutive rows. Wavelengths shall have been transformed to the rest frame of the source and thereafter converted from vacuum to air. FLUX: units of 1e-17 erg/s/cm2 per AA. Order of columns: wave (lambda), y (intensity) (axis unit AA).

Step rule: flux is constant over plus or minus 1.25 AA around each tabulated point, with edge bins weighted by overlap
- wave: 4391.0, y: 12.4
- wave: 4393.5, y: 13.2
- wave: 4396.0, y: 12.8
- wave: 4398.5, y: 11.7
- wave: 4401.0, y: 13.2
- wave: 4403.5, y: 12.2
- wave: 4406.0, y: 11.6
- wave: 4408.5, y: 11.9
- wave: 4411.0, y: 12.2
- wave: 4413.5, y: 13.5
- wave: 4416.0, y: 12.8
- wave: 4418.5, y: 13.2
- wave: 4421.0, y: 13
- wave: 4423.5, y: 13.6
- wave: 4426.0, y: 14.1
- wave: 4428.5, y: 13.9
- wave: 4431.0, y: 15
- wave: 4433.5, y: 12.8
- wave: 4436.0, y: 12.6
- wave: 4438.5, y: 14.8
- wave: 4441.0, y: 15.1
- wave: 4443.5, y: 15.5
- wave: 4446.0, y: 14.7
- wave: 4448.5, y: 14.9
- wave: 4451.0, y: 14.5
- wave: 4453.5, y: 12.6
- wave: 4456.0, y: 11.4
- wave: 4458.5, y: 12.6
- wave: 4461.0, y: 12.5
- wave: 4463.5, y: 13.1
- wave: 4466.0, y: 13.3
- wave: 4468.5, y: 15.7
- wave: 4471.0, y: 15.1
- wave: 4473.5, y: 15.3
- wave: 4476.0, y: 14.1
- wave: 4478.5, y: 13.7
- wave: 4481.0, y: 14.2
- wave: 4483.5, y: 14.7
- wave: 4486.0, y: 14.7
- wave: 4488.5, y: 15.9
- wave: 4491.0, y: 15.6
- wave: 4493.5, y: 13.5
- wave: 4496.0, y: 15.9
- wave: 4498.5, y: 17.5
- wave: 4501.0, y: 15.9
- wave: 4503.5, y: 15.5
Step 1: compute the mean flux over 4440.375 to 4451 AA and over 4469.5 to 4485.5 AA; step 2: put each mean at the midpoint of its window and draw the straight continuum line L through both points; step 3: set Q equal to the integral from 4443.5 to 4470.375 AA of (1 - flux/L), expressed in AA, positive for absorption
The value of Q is 2.1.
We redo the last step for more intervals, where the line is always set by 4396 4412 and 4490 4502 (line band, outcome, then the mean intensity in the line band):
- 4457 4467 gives 1.1 AA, 12.8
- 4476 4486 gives 0.6 AA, 14.2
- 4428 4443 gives -0.8 AA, 14.1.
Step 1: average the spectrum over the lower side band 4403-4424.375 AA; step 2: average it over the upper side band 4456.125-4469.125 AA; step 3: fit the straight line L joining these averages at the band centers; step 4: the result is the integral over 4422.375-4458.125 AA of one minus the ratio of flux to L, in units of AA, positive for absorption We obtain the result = -2.77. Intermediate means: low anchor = 12.7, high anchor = 13.2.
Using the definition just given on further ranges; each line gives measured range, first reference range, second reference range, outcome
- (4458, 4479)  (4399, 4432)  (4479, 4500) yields 0.9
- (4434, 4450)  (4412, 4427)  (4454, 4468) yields -1.8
